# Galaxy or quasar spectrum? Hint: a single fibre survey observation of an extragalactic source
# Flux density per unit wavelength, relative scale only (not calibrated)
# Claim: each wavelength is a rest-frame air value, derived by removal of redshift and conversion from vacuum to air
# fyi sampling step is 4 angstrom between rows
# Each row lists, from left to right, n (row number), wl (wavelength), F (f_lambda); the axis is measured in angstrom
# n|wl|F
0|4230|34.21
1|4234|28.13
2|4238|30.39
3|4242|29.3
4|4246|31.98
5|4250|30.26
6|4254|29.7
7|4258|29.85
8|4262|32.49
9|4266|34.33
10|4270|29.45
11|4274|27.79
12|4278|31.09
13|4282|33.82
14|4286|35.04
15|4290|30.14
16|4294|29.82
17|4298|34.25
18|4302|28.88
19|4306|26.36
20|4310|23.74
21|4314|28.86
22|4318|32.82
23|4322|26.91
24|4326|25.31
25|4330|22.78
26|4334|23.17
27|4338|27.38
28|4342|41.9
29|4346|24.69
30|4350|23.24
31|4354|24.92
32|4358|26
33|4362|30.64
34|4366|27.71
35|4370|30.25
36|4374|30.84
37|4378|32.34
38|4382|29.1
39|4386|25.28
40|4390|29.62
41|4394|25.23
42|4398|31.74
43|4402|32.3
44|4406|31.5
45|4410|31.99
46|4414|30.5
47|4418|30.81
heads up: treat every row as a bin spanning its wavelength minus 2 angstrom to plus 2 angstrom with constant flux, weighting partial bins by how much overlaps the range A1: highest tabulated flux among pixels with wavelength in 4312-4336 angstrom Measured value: 32.82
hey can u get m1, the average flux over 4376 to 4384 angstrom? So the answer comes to 30.7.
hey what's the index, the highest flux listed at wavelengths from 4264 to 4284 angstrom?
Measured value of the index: 34.33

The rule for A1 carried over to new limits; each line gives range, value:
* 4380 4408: 32.3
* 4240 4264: 32.49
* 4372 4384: 32.34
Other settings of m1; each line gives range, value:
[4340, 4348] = 33.3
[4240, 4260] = 30.2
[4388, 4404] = 29.7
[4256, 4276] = 30.8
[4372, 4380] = 31.6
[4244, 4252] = 31.1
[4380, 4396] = 27.3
